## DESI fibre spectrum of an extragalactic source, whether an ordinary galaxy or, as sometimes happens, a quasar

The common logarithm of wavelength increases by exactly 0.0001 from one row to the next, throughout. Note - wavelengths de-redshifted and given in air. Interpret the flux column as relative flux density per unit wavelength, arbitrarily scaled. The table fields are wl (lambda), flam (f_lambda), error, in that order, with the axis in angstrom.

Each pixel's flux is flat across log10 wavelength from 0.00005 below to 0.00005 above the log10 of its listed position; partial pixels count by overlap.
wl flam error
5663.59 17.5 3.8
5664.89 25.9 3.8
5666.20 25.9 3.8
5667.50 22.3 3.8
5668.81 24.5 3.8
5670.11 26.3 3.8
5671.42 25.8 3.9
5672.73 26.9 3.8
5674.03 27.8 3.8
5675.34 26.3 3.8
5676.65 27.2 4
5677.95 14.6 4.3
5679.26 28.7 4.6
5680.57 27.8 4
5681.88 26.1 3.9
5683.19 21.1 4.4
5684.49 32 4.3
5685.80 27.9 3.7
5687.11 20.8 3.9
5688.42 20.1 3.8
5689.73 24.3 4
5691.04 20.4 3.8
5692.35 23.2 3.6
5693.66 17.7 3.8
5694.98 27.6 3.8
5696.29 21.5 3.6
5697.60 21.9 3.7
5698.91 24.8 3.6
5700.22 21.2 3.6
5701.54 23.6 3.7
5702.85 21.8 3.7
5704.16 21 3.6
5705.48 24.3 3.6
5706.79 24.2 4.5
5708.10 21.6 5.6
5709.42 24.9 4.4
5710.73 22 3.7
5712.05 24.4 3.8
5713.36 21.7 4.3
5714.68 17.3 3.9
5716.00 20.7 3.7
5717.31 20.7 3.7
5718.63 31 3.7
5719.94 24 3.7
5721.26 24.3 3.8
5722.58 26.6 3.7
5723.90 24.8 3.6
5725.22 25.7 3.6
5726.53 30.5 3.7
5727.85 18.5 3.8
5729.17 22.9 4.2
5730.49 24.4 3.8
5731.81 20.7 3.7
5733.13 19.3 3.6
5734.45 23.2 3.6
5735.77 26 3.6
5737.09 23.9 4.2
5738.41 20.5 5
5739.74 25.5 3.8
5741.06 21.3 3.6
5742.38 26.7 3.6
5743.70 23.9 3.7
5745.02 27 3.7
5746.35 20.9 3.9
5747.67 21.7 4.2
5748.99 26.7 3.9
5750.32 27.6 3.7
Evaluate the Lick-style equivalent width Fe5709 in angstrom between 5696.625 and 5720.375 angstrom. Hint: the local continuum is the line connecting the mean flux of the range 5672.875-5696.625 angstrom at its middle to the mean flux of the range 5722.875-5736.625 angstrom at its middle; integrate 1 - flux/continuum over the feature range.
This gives 1.14 angstrom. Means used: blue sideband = 24.3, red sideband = 23.7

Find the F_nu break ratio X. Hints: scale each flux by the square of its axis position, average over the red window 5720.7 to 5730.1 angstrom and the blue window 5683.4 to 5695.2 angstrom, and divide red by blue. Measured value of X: 1.1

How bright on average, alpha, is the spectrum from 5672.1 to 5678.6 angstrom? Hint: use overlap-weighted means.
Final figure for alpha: 24.6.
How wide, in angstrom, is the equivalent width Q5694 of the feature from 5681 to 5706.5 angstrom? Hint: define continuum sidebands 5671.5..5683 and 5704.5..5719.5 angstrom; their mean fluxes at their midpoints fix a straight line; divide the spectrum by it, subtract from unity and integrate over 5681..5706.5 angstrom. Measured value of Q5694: 1.1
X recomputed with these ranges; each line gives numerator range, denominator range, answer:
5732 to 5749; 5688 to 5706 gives 1.06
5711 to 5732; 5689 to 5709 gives 1.05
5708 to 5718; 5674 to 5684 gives 0.88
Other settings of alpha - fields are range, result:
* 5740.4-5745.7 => 24.7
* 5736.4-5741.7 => 22.8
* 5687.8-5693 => 22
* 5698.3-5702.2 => 23.2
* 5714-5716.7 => 19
